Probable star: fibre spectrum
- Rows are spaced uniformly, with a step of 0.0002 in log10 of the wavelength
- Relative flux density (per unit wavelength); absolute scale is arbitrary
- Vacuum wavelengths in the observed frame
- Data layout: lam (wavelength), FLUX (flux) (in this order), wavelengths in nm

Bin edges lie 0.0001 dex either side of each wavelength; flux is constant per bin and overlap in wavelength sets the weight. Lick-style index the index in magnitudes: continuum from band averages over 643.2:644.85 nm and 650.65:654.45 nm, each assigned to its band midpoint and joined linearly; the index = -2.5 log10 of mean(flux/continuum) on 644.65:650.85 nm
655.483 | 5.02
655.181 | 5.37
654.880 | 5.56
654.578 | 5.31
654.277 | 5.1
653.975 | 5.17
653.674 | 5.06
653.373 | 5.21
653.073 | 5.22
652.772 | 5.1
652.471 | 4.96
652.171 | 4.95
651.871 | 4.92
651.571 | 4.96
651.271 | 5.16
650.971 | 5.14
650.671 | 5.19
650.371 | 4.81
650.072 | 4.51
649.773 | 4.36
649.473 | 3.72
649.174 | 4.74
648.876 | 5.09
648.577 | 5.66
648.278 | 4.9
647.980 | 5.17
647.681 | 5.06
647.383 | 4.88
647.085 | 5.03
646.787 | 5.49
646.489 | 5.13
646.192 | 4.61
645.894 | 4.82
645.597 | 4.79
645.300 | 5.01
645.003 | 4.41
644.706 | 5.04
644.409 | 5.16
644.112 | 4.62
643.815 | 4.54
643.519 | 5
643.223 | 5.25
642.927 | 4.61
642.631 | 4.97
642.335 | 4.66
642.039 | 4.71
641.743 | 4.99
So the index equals 0.02 mag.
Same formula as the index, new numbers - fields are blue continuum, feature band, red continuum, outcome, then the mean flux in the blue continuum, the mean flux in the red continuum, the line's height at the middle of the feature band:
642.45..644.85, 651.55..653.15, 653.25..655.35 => 0.037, 4.89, 5.25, 5.19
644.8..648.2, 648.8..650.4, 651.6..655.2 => 0.124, 4.95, 5.15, 5.04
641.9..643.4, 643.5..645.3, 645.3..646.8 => 0.020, 4.84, 4.93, 4.89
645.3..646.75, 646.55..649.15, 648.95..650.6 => -0.096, 4.91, 4.5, 4.71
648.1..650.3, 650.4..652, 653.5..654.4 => -0.037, 4.72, 5.11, 4.88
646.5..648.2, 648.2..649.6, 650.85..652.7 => 0.054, 5.12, 5.02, 5.08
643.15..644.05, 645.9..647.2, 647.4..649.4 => -0.014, 4.87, 5.04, 4.97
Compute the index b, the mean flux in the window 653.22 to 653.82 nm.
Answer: 5.14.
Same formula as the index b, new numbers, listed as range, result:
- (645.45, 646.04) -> 4.81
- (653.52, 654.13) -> 5.11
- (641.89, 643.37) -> 4.84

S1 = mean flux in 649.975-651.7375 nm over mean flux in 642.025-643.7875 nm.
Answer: 1.0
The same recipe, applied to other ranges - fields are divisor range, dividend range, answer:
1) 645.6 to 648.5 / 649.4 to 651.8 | 0.95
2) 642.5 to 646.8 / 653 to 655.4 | 1.08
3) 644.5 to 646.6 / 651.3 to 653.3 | 1.04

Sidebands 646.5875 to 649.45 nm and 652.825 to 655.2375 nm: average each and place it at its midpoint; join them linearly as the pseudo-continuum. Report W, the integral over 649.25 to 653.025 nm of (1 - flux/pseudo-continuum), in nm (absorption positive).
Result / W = 0.24 nm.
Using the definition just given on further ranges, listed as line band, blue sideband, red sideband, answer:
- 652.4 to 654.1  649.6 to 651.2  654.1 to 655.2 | 0.01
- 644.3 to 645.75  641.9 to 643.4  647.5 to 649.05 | 0.03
